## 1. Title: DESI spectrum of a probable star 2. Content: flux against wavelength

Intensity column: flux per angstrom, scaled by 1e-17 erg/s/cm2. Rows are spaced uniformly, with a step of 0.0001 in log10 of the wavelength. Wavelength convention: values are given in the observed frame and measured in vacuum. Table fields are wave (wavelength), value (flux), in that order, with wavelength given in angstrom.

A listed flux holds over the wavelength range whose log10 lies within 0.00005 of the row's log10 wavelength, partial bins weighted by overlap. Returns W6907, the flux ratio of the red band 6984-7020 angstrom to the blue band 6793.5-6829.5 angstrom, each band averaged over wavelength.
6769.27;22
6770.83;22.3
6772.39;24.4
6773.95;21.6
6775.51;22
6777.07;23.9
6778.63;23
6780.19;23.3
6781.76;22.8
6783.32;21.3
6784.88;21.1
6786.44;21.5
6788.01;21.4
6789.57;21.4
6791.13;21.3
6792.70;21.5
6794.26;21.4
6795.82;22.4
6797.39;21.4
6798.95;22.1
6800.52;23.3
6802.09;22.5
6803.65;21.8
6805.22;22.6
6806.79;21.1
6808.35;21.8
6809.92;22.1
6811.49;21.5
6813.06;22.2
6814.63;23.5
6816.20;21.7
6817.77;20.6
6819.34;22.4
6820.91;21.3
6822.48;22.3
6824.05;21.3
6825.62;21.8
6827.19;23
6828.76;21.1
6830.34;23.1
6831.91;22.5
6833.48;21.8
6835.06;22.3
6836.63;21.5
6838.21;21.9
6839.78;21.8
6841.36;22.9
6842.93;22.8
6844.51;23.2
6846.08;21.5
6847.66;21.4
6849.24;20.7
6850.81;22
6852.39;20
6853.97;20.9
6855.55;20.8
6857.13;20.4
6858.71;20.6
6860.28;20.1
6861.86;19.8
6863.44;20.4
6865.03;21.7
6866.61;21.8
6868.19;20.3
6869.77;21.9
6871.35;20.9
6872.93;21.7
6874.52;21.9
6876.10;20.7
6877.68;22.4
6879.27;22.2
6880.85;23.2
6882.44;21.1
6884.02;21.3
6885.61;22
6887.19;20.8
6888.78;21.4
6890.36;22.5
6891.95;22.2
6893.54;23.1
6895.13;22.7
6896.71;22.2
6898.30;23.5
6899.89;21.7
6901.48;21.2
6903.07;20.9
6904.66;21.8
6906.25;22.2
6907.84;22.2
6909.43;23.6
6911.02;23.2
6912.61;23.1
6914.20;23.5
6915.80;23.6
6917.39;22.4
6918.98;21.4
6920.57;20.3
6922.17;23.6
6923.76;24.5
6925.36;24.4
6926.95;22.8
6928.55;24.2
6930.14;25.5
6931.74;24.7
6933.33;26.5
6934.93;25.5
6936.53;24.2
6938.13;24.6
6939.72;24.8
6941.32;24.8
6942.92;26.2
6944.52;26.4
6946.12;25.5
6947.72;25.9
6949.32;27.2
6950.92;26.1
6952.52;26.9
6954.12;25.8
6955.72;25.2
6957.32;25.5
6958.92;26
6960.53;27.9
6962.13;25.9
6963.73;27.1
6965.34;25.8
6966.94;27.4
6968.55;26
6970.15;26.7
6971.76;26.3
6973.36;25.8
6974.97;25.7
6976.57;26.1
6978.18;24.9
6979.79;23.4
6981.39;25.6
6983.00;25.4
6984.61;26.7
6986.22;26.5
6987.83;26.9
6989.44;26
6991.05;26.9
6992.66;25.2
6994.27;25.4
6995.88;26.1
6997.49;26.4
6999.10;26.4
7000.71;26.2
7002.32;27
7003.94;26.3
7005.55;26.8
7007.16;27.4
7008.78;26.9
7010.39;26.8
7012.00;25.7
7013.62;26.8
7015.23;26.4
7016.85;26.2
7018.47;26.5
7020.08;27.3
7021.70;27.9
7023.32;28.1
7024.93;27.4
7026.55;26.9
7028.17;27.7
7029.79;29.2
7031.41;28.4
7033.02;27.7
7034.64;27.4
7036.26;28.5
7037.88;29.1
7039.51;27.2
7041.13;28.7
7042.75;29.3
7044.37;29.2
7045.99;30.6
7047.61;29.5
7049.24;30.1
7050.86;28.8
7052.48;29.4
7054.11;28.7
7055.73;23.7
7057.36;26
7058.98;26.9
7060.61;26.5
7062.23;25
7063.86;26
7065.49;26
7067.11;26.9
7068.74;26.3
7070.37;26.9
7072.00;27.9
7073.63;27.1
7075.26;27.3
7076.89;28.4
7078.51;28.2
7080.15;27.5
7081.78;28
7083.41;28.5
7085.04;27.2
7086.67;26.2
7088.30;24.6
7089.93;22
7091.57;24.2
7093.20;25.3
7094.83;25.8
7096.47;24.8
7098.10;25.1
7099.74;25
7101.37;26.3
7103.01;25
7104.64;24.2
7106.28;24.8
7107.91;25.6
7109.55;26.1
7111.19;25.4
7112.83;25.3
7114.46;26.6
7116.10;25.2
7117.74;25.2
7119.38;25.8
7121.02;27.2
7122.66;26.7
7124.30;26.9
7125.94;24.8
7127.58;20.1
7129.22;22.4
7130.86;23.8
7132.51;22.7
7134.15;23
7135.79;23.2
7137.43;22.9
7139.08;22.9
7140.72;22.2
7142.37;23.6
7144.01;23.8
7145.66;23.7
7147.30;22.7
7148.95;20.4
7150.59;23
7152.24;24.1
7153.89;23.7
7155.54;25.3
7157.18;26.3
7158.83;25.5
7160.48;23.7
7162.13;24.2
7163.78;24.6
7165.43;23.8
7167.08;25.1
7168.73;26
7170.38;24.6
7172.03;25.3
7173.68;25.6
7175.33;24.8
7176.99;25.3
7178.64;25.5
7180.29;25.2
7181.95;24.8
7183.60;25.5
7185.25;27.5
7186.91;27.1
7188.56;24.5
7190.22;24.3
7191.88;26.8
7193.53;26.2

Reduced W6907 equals 1.20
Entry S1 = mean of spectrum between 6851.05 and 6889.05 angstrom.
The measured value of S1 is 21.2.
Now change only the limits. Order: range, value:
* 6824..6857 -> 21.8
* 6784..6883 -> 21.7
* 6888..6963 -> 24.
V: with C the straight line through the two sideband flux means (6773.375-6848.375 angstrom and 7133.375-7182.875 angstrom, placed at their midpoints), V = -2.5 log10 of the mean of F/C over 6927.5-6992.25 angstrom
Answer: -0.129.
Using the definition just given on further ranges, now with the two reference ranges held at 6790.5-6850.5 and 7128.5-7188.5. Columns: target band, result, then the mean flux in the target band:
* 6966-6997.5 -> -0.13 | 26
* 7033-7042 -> -0.20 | 28.1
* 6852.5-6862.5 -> 0.09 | 20.4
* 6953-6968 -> -0.15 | 26.3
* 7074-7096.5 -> -0.11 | 26.4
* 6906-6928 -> -0.01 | 22.9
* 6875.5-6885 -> 0.03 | 21.8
